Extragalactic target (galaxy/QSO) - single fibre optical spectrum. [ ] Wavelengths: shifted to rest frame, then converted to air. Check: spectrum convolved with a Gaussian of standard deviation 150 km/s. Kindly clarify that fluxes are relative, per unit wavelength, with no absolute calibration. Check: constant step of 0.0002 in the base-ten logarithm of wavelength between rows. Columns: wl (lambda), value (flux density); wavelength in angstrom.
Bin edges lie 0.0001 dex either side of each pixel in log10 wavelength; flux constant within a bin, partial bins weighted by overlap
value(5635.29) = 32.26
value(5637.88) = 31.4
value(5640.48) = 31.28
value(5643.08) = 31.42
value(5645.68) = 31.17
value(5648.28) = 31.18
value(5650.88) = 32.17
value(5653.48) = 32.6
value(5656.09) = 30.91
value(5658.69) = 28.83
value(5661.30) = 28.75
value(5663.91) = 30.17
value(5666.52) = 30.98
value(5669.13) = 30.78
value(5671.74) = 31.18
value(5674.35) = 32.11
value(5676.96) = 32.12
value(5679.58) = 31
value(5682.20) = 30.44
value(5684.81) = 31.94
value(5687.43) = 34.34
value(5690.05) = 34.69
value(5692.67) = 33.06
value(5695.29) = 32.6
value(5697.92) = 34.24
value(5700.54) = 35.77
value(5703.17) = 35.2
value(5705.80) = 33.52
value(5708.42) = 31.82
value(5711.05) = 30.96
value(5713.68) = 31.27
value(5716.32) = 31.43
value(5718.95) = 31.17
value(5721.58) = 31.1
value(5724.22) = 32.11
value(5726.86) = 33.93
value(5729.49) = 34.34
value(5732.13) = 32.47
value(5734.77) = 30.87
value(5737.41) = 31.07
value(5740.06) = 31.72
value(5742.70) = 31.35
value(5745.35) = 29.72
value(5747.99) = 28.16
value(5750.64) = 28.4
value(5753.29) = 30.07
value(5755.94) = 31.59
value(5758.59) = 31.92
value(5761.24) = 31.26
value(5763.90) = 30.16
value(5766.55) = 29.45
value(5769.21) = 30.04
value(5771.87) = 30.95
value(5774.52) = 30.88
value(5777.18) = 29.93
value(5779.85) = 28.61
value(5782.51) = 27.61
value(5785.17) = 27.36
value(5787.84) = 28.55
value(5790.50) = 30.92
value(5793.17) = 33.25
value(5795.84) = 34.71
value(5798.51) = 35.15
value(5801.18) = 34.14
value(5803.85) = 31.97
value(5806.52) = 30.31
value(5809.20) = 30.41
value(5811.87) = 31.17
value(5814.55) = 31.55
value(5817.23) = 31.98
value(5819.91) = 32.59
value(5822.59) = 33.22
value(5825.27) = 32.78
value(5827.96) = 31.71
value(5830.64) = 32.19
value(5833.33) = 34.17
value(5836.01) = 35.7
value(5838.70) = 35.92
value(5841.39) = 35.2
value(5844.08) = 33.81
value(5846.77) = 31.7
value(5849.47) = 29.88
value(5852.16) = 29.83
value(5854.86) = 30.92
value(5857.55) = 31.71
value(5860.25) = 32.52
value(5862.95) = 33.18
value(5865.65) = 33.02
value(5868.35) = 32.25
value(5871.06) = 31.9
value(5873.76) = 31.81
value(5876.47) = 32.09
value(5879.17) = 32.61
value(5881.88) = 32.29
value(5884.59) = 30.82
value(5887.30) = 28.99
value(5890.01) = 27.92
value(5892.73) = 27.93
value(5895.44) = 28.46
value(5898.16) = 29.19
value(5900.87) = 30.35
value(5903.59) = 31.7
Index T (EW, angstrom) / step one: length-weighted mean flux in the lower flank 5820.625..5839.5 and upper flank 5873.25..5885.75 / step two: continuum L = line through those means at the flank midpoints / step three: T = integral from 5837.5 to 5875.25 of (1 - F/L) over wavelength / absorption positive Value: 0.4 angstrom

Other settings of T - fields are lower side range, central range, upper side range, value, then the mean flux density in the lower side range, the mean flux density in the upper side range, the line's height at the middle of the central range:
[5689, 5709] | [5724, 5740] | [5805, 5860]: 0.5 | 33.9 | 32.3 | 33.5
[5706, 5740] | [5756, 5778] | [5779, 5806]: 0.6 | 31.9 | 31.3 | 31.5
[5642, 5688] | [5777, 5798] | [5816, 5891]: 1.0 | 31.2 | 32.3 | 31.9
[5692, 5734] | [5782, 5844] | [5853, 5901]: -1.4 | 32.8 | 31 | 31.7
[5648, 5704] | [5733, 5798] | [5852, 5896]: 2.5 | 32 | 31.2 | 31.6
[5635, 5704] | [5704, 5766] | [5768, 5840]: 1.0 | 31.9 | 31.8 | 31.9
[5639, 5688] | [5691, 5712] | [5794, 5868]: -1.3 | 31.2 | 32.6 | 31.5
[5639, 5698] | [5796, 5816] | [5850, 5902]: -0.7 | 31.6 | 30.9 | 31.1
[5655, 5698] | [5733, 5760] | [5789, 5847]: 1.5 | 31.6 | 33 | 32.3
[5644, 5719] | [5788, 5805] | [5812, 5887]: -0.4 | 32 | 32.4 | 32.3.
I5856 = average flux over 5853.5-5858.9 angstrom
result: 31.3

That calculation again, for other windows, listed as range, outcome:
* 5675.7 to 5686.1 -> 31.4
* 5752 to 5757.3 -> 30.9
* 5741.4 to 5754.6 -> 29.5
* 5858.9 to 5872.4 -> 32.6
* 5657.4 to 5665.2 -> 29.2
